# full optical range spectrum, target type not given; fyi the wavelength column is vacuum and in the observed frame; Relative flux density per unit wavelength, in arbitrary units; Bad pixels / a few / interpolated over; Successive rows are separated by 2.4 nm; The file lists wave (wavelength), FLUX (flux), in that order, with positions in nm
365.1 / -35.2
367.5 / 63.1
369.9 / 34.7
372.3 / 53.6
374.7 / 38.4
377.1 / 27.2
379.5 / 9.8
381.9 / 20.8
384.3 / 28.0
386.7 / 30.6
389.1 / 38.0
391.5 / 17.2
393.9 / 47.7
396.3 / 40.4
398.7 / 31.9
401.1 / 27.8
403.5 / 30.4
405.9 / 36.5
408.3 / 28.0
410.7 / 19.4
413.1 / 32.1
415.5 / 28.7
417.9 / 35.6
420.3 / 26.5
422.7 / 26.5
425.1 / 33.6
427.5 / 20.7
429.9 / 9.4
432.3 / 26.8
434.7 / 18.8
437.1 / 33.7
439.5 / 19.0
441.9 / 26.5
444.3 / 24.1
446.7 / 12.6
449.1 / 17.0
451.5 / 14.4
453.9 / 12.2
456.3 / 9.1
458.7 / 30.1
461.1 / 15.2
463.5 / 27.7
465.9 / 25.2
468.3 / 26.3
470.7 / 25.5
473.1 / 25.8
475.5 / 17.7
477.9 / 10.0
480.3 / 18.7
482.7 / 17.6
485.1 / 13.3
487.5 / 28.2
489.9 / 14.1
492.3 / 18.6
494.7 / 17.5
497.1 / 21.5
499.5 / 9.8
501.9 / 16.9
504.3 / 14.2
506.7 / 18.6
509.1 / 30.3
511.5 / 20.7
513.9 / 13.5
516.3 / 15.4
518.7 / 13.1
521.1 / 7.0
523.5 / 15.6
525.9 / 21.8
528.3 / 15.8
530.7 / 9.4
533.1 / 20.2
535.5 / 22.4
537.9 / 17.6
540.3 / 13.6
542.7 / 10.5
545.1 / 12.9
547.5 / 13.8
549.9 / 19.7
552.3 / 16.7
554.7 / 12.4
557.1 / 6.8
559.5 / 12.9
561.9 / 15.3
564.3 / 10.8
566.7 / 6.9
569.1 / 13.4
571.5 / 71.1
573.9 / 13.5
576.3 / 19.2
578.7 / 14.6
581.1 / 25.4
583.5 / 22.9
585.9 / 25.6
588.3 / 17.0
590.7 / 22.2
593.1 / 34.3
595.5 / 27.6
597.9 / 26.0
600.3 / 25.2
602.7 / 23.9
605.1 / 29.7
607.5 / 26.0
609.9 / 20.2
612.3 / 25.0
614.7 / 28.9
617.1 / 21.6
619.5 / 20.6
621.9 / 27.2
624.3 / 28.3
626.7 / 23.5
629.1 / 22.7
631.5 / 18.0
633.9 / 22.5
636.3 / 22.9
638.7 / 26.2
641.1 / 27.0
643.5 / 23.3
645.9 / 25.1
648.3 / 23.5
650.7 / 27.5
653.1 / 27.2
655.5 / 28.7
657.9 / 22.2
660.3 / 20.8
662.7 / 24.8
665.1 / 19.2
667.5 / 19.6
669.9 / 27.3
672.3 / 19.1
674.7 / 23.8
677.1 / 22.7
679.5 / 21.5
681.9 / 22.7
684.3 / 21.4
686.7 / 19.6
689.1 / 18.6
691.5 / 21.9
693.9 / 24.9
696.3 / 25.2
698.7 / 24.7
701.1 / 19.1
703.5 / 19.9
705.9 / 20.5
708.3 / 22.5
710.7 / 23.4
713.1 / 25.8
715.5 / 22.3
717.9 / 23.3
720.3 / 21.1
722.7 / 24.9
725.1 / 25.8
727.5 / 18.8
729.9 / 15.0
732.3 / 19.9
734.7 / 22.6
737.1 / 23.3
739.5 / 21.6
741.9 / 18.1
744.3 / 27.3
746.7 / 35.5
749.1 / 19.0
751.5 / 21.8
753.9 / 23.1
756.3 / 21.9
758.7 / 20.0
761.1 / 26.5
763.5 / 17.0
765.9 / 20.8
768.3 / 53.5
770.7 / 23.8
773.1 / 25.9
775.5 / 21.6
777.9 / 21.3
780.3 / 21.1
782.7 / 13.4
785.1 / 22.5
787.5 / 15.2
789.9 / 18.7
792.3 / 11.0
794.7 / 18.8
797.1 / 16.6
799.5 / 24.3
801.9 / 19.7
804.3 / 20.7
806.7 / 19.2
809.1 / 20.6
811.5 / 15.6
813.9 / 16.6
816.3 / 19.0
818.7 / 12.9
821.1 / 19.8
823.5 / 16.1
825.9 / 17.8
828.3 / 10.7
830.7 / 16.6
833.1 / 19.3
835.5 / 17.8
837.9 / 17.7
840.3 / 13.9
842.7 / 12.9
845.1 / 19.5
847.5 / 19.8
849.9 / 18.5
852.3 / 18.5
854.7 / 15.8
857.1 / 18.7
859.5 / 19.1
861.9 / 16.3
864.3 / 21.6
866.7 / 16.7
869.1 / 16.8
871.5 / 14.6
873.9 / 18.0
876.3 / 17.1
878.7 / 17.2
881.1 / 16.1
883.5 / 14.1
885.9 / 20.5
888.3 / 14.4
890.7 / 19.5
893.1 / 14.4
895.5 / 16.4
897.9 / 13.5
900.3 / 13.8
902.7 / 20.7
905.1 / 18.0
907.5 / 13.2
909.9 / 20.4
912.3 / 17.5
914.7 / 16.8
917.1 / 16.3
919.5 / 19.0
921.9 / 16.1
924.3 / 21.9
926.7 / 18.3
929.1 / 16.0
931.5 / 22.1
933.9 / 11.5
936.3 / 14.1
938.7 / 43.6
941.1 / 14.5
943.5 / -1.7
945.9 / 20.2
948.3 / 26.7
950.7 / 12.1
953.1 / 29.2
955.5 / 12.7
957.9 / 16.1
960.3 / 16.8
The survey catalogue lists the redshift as 0.534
